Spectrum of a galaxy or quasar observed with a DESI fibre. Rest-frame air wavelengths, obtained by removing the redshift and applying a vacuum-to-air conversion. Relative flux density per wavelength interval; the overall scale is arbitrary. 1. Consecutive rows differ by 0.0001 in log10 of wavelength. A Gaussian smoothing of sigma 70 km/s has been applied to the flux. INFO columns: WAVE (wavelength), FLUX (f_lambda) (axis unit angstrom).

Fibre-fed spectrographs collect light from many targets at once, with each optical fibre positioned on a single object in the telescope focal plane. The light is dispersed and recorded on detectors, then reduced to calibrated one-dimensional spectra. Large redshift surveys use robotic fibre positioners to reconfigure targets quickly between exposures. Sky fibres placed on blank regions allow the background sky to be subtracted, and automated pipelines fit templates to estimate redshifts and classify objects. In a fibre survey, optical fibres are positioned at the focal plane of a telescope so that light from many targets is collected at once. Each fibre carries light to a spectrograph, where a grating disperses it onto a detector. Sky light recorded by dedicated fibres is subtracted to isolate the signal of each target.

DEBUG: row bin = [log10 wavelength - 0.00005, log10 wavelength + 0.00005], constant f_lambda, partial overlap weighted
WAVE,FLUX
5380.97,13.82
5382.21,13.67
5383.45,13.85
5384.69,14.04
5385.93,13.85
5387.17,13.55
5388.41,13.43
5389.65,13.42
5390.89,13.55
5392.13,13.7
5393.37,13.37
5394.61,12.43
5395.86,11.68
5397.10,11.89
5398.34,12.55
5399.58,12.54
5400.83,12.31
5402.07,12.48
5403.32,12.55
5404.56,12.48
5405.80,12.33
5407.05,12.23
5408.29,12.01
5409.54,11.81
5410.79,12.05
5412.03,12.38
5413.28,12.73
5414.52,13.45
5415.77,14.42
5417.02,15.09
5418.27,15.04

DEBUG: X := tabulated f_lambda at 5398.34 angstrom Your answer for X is 12.55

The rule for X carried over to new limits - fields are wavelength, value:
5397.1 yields 11.89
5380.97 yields 13.82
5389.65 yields 13.42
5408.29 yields 12.01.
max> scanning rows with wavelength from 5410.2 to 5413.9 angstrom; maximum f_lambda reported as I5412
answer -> 12.73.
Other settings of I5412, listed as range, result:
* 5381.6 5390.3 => 14.04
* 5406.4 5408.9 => 12.23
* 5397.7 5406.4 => 12.55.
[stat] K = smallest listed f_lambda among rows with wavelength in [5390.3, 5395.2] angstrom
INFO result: 12.43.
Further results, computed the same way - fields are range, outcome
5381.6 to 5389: 13.43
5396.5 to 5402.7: 11.89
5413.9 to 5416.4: 13.45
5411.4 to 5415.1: 12.38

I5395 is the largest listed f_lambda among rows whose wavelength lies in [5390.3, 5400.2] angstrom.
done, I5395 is 13.7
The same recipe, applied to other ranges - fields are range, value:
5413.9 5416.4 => 14.42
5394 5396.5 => 12.43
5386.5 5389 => 13.55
